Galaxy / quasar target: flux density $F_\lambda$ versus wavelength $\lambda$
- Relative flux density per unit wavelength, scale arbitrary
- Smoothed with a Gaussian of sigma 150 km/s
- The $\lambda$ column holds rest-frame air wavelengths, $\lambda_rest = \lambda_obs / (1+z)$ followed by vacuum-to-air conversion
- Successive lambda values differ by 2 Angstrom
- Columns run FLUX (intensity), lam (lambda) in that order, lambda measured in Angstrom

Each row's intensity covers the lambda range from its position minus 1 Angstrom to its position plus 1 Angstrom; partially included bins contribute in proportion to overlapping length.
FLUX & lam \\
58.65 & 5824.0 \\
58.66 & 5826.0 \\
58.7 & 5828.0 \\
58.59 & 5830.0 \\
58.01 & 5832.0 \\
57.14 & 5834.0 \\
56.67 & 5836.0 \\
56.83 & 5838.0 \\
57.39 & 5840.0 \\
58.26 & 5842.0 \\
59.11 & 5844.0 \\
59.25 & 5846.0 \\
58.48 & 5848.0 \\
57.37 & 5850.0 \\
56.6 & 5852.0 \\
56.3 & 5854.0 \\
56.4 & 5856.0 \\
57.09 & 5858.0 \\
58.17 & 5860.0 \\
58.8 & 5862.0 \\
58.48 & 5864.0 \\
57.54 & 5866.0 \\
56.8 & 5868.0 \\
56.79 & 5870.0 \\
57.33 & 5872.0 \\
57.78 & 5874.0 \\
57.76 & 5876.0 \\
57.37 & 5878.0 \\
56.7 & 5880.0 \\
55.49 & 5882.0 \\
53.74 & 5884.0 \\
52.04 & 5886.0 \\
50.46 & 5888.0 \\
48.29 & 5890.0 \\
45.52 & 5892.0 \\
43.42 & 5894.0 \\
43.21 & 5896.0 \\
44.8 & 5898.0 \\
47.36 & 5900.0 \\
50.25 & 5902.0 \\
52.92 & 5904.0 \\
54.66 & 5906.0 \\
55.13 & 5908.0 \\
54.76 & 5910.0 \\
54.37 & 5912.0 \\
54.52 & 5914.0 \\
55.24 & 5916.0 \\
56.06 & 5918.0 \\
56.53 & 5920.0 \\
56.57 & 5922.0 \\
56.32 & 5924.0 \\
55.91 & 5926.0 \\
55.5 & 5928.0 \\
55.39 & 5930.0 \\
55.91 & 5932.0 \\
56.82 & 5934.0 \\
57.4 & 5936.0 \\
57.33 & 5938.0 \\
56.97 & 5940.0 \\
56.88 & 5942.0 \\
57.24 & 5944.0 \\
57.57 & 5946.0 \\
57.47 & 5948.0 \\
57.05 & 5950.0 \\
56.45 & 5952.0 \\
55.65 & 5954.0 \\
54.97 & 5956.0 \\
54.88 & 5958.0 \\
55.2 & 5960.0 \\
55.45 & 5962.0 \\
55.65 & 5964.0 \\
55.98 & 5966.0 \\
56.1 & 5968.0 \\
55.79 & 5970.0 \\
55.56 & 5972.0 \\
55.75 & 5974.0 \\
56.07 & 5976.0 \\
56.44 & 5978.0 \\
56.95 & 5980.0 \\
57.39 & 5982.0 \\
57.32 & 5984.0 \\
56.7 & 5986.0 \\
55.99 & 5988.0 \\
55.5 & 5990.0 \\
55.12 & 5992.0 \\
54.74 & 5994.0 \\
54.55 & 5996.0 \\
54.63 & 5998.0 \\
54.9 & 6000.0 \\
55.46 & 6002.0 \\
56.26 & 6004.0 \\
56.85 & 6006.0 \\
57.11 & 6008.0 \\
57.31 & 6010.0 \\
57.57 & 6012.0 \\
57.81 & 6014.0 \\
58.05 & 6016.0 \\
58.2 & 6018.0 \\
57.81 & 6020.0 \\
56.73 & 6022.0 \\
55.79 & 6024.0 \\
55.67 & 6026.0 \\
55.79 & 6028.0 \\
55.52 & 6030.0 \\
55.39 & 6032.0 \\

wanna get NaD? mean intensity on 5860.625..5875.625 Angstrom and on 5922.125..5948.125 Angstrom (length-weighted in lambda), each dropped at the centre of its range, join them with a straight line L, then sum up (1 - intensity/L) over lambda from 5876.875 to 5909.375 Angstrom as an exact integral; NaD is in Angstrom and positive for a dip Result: 3.7 Angstrom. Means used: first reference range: 57.7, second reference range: 56.6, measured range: 50.8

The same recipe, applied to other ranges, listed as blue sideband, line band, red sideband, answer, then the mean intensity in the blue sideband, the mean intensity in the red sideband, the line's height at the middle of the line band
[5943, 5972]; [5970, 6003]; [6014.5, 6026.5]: 0.4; 56.1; 57.1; 56.6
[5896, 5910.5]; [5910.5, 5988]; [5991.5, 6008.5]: -4.7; 50.7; 55.5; 53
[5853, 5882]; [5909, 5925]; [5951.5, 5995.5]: 0.3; 57.3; 55.9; 56.6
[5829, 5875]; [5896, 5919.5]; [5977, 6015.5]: 1.9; 57.6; 56.3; 57.1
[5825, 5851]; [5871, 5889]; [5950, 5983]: 0.6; 58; 55.9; 57.3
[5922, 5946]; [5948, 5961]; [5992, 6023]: 0.2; 56.6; 56.5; 56.5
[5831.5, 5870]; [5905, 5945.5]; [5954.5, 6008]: 0.4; 57.6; 55.8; 56.6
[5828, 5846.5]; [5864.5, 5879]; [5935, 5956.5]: 0.1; 57.9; 56.9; 57.6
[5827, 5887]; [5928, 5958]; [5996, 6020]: 0.2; 57.2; 56.7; 56.9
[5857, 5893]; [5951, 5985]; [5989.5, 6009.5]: -0.3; 55.3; 55.6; 55.5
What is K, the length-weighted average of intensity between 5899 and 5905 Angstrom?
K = 50.2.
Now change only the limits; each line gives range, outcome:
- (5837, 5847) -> 58.2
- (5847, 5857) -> 57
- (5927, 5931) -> 55.4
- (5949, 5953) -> 56.8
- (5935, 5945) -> 57.2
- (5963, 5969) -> 55.9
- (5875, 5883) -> 56.8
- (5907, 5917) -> 54.8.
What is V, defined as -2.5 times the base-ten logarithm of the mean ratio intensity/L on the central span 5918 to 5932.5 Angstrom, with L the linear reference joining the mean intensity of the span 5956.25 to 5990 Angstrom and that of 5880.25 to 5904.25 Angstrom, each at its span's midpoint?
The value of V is -0.08 mag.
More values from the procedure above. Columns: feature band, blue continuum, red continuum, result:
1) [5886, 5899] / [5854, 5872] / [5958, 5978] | 0.22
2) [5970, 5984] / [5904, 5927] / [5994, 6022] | 0.00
